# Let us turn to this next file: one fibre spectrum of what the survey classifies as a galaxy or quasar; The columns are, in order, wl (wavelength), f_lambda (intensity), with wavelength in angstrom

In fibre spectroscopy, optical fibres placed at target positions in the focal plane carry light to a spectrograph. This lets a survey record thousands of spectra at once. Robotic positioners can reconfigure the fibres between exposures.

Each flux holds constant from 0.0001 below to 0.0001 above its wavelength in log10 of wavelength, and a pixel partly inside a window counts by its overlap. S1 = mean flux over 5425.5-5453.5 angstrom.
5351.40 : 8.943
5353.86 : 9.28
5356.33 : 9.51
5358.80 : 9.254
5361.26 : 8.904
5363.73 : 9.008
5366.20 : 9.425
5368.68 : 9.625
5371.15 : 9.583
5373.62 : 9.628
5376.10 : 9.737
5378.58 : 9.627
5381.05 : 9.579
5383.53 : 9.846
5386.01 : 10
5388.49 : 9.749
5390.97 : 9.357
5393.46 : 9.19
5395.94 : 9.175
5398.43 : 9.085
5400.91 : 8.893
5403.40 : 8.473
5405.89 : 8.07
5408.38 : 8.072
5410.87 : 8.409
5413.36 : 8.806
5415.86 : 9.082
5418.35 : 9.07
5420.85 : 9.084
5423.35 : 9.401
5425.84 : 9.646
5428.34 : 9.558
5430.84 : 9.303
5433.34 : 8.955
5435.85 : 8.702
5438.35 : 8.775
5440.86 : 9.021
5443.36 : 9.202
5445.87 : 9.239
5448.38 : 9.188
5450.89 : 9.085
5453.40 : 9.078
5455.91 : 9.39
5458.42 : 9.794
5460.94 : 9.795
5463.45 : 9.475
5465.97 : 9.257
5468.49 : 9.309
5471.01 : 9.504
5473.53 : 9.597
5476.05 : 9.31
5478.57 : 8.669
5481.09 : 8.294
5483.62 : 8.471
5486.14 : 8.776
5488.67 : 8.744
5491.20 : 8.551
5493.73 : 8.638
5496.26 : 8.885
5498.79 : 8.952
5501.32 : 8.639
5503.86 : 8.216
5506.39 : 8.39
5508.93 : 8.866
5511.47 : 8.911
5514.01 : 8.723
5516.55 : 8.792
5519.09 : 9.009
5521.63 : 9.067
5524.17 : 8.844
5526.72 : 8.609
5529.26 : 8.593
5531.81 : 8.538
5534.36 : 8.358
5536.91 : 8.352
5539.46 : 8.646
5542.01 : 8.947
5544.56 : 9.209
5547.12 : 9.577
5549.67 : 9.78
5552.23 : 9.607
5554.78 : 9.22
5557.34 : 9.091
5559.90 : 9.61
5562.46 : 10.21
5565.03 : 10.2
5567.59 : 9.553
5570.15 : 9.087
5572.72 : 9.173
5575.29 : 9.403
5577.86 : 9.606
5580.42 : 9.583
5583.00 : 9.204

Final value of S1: 9.13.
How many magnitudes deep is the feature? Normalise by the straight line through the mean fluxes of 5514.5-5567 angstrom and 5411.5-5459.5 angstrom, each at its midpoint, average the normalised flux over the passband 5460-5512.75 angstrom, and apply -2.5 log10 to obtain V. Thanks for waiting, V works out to 0.03 mag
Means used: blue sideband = 9.17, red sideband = 9.11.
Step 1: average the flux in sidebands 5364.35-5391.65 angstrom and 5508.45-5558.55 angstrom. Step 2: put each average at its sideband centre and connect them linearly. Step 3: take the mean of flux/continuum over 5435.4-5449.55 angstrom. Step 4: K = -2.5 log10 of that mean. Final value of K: 0.04 mag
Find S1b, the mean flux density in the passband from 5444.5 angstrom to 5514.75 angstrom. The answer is 8.99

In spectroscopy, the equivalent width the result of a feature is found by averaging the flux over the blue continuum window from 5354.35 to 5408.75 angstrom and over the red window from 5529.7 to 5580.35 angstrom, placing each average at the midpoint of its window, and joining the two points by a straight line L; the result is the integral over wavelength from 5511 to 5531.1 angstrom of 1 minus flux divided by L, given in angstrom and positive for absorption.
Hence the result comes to 1.0 angstrom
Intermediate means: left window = 9.28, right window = 9.27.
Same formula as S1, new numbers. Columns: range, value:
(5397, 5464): 9.06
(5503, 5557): 8.88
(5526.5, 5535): 8.53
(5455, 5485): 9.24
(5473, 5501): 8.78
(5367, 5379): 9.63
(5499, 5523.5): 8.75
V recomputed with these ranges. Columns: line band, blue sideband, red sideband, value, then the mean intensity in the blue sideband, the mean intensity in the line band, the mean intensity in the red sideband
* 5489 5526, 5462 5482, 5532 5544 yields 0.017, 9.2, 8.75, 8.61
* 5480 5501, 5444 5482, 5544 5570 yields 0.085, 9.27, 8.67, 9.6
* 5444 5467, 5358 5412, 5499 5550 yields -0.043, 9.21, 9.36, 8.79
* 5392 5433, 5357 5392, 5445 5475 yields 0.060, 9.53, 8.96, 9.39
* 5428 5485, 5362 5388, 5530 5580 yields 0.033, 9.6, 9.17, 9.27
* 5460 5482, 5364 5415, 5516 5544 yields -0.039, 9.21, 9.25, 8.72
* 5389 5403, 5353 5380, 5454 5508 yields 0.021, 9.42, 9.13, 8.98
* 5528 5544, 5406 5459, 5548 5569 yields 0.114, 9.06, 8.6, 9.66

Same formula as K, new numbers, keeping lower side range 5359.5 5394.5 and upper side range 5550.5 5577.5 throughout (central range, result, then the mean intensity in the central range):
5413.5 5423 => 0.052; 9.07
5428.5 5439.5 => 0.061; 9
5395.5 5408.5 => 0.105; 8.64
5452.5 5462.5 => -0.002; 9.53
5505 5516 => 0.095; 8.72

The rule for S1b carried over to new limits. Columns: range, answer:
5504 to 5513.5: 8.66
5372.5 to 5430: 9.2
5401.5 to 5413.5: 8.35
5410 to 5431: 9.16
